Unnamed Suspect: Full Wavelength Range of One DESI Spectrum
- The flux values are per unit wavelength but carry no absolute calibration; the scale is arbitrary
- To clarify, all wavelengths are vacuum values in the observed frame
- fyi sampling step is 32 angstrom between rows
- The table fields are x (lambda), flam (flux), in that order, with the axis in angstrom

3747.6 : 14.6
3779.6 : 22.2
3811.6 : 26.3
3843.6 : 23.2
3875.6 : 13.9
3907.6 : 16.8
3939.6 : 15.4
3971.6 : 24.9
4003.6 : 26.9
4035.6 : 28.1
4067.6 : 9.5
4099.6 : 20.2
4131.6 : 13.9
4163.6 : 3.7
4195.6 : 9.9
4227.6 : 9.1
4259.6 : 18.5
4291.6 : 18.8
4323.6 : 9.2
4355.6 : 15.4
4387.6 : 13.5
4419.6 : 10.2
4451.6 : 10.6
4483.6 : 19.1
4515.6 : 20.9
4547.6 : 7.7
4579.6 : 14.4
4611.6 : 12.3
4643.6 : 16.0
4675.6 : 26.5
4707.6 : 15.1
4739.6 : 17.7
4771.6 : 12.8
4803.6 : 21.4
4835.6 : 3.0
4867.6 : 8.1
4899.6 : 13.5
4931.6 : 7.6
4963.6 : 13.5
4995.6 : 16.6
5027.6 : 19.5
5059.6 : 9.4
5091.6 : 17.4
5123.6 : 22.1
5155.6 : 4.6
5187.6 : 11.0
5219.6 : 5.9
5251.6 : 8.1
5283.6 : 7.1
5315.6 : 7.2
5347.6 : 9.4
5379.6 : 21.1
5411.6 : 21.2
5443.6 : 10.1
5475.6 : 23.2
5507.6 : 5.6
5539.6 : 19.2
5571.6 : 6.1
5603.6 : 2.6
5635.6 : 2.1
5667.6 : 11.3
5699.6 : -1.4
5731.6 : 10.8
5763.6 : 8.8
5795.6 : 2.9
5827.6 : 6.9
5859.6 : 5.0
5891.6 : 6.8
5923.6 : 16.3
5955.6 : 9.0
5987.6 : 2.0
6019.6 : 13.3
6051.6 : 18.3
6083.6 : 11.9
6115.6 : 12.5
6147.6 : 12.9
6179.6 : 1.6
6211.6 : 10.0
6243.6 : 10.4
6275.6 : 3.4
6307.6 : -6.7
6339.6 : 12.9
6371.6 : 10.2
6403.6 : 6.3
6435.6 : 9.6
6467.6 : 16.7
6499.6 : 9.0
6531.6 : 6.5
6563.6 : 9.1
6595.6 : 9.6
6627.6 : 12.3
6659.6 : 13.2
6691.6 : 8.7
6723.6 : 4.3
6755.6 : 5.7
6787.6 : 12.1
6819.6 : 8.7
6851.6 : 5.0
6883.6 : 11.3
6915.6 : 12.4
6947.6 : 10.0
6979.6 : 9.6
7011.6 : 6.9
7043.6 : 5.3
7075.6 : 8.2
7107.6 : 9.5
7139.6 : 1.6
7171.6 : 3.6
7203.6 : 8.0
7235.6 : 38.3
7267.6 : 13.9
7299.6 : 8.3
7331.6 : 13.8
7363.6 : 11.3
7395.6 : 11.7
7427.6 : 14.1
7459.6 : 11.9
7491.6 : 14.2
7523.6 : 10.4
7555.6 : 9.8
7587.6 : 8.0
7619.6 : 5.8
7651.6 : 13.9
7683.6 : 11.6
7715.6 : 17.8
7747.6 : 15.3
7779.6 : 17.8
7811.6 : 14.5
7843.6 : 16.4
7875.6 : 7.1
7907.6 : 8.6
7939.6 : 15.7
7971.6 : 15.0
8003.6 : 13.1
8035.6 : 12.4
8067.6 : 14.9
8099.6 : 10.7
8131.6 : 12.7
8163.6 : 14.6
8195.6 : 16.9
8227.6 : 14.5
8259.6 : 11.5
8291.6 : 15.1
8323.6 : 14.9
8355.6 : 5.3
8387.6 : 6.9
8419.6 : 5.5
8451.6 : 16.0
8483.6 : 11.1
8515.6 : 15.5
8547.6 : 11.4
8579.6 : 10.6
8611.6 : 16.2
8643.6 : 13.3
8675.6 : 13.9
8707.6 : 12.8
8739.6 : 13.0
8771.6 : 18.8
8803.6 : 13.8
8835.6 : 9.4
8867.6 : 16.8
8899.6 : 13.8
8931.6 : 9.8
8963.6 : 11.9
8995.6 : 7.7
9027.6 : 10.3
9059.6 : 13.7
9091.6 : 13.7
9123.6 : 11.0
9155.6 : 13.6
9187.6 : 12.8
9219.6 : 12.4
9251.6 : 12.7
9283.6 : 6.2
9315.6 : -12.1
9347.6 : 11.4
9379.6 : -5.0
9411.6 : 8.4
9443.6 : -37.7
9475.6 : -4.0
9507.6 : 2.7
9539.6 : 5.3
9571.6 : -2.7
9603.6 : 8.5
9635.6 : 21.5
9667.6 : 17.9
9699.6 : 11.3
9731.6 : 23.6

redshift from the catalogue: 0.943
